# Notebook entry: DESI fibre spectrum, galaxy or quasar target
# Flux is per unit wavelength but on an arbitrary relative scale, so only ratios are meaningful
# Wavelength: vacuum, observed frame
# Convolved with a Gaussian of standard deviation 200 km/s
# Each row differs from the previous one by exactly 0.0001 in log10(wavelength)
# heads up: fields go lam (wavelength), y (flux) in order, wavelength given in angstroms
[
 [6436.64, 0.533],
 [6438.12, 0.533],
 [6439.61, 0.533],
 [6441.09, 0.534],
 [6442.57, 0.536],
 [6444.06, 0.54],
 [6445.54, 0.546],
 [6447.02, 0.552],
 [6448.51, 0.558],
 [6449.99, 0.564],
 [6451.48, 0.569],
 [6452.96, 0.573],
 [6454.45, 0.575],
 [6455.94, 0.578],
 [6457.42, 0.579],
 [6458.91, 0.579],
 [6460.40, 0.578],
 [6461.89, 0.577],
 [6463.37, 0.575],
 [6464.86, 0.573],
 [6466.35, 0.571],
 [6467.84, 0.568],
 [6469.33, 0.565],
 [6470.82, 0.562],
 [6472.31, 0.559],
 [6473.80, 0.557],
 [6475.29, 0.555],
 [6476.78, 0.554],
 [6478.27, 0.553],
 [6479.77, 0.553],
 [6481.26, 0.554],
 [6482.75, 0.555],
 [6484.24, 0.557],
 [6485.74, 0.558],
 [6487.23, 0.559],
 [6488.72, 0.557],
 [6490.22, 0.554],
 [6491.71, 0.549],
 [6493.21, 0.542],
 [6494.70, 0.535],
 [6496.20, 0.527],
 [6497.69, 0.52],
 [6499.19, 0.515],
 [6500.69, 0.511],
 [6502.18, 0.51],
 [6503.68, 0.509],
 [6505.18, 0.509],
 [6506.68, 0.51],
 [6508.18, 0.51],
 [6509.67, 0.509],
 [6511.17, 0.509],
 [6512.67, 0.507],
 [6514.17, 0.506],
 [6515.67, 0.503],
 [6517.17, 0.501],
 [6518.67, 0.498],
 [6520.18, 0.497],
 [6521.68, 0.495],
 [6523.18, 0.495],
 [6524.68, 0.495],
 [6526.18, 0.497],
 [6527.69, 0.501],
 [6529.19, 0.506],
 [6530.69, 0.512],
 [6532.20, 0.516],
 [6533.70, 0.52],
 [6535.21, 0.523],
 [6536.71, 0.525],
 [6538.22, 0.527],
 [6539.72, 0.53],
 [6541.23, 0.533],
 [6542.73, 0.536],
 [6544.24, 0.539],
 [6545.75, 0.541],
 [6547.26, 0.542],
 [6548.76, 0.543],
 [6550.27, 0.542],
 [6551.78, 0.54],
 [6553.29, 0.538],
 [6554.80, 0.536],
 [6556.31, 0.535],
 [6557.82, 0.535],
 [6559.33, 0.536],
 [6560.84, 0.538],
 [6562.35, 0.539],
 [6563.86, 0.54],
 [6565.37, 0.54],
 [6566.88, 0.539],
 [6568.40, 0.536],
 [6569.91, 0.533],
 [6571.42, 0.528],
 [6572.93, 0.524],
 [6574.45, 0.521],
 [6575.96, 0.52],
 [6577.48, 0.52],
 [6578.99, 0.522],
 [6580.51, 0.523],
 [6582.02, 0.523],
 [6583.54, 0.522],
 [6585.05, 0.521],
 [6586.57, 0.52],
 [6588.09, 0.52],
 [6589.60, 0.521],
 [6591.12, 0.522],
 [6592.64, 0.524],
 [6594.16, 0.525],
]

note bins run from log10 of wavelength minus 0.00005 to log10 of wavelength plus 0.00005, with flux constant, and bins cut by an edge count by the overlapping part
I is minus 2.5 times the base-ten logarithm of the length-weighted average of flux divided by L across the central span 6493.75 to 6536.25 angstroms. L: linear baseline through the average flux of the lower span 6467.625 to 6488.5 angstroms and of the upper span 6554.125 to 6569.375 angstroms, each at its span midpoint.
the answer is 0.08 mag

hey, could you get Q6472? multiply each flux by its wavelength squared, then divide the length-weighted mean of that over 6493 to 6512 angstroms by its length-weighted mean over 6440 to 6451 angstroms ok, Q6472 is 0.96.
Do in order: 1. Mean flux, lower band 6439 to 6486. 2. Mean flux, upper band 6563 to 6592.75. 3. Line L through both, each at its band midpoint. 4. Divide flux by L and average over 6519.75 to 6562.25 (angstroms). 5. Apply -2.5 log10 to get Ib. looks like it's 0.03 mag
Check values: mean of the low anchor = 0.561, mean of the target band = 0.525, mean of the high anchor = 0.526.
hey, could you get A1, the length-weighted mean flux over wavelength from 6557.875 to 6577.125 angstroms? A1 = 0.533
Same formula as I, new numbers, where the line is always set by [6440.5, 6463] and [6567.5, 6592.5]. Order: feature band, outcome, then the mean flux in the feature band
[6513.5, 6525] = 0.09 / 0.499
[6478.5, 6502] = 0.02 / 0.542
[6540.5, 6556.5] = -0.01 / 0.539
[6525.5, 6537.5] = 0.05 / 0.512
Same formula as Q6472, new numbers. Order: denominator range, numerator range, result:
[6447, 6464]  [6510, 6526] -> 0.89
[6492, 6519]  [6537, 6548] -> 1.05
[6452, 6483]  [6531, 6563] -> 0.97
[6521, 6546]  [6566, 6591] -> 1.03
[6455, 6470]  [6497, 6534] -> 0.90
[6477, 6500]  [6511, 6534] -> 0.93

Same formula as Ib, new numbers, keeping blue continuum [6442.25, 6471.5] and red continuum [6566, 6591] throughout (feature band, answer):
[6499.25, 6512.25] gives 0.08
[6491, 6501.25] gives 0.05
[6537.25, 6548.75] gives 0.00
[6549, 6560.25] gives -0.01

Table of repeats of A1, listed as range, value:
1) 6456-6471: 0.573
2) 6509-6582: 0.523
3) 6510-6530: 0.501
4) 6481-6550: 0.523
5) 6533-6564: 0.535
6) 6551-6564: 0.537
